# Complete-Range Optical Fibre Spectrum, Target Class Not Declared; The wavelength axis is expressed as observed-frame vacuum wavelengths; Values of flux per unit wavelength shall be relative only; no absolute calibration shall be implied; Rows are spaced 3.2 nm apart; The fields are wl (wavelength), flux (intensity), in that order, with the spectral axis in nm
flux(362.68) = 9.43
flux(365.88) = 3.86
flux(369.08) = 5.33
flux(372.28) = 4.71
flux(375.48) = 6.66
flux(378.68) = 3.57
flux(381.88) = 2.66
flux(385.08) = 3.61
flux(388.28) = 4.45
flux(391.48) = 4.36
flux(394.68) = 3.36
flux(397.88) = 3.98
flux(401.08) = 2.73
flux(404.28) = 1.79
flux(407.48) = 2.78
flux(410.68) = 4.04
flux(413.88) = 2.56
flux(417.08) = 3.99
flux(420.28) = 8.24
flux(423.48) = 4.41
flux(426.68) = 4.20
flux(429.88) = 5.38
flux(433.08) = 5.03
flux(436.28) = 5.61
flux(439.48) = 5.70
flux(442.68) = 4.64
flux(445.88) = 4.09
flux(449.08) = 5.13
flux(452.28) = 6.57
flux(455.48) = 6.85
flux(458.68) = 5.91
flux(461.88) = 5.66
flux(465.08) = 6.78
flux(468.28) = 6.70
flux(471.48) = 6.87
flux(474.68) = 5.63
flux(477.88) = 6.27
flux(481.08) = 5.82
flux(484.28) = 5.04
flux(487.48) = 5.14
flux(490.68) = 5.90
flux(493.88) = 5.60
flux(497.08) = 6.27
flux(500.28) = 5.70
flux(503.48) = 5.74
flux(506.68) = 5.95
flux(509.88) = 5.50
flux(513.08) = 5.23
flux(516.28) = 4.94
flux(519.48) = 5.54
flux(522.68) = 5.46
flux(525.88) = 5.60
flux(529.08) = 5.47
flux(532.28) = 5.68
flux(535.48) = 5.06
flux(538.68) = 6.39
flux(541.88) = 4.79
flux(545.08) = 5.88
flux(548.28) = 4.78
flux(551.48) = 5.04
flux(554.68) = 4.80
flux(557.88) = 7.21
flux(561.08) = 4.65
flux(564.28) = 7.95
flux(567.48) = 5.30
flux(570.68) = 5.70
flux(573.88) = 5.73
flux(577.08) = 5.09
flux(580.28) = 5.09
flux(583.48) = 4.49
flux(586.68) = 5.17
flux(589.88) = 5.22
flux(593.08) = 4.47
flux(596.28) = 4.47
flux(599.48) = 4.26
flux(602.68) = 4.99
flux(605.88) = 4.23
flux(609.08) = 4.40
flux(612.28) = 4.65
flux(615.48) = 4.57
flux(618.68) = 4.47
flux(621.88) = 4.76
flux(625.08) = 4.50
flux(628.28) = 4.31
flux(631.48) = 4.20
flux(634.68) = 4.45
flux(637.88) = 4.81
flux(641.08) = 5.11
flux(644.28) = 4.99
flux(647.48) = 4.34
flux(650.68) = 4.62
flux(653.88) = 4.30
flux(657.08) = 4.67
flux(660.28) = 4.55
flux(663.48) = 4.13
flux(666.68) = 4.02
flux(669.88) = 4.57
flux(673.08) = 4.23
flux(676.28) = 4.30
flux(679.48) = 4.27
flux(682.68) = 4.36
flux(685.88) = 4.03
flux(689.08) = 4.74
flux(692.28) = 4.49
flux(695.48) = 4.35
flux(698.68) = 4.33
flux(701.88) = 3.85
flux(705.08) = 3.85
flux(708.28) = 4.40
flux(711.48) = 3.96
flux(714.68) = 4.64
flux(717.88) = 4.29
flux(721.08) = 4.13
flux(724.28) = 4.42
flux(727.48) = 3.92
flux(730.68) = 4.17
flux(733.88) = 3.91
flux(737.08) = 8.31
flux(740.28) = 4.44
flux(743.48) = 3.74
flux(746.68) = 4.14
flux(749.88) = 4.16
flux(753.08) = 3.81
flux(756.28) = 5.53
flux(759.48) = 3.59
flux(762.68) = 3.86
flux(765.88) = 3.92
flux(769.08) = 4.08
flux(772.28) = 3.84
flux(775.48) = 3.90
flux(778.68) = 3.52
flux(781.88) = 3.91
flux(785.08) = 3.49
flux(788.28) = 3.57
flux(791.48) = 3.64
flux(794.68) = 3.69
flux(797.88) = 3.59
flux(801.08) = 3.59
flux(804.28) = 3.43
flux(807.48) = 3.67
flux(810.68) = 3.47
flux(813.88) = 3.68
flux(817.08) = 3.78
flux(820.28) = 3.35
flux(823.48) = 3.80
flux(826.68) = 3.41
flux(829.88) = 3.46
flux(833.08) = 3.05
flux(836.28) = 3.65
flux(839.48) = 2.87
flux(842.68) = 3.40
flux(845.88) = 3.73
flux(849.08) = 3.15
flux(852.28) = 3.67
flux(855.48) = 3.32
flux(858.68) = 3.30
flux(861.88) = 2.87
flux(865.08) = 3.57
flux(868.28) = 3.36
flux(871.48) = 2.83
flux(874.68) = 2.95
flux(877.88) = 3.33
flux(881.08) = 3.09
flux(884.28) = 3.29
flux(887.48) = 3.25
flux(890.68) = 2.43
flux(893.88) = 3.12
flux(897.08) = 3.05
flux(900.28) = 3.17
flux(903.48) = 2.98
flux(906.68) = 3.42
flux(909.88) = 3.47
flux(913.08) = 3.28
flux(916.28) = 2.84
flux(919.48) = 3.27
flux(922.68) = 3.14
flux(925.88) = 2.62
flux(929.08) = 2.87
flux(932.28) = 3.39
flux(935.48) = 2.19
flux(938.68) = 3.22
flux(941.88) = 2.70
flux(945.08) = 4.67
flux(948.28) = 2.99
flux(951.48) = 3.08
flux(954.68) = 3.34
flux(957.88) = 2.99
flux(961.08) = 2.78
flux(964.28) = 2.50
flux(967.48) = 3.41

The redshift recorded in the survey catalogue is 0.124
